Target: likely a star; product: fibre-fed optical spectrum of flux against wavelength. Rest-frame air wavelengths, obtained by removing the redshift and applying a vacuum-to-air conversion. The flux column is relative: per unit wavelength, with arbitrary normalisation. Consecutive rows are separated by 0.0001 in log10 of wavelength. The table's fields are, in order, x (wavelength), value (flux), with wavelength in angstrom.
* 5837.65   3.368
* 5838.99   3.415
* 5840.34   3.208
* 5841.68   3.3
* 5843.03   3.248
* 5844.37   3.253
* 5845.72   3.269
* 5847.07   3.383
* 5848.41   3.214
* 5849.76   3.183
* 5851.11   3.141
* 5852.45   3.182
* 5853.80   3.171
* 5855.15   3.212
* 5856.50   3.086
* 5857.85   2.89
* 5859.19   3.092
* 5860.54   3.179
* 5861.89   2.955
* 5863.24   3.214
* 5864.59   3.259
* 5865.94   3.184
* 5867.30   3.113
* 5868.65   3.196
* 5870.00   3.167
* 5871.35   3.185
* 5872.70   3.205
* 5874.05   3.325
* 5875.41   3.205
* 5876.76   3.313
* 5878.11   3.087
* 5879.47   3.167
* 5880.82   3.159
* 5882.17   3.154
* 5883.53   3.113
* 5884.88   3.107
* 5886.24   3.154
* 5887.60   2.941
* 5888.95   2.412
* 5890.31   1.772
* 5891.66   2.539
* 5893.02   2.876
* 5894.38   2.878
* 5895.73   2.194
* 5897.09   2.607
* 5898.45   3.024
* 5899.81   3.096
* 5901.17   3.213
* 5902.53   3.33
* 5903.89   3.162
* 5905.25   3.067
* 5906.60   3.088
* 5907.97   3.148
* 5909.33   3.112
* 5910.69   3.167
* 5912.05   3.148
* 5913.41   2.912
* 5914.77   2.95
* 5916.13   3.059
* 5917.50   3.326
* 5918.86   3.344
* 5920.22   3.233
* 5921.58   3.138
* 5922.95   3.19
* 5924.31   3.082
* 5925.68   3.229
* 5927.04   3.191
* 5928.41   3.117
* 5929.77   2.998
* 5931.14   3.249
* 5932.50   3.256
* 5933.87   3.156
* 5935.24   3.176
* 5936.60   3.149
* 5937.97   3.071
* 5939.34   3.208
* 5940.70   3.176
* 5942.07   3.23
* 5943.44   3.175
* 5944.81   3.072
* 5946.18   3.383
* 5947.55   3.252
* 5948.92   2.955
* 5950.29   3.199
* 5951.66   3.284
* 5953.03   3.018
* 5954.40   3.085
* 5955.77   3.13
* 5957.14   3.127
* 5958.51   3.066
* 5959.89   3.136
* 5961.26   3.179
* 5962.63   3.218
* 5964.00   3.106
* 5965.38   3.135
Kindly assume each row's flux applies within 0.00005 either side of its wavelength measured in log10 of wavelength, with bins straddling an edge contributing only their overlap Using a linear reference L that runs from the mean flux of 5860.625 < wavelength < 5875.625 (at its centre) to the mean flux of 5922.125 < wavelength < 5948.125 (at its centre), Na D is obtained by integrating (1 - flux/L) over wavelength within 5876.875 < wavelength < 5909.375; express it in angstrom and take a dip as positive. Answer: 2.47 angstrom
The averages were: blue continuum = 3.18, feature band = 2.94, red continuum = 3.18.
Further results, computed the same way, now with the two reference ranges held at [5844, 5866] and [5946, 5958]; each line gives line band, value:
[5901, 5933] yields 0.03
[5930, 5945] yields -0.10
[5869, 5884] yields -0.13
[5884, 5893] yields 1.37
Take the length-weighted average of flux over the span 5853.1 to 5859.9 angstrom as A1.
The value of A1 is 3.09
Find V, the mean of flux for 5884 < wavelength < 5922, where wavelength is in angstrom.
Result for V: 2.96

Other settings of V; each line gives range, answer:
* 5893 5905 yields 2.94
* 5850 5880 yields 3.16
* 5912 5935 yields 3.15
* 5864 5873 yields 3.18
